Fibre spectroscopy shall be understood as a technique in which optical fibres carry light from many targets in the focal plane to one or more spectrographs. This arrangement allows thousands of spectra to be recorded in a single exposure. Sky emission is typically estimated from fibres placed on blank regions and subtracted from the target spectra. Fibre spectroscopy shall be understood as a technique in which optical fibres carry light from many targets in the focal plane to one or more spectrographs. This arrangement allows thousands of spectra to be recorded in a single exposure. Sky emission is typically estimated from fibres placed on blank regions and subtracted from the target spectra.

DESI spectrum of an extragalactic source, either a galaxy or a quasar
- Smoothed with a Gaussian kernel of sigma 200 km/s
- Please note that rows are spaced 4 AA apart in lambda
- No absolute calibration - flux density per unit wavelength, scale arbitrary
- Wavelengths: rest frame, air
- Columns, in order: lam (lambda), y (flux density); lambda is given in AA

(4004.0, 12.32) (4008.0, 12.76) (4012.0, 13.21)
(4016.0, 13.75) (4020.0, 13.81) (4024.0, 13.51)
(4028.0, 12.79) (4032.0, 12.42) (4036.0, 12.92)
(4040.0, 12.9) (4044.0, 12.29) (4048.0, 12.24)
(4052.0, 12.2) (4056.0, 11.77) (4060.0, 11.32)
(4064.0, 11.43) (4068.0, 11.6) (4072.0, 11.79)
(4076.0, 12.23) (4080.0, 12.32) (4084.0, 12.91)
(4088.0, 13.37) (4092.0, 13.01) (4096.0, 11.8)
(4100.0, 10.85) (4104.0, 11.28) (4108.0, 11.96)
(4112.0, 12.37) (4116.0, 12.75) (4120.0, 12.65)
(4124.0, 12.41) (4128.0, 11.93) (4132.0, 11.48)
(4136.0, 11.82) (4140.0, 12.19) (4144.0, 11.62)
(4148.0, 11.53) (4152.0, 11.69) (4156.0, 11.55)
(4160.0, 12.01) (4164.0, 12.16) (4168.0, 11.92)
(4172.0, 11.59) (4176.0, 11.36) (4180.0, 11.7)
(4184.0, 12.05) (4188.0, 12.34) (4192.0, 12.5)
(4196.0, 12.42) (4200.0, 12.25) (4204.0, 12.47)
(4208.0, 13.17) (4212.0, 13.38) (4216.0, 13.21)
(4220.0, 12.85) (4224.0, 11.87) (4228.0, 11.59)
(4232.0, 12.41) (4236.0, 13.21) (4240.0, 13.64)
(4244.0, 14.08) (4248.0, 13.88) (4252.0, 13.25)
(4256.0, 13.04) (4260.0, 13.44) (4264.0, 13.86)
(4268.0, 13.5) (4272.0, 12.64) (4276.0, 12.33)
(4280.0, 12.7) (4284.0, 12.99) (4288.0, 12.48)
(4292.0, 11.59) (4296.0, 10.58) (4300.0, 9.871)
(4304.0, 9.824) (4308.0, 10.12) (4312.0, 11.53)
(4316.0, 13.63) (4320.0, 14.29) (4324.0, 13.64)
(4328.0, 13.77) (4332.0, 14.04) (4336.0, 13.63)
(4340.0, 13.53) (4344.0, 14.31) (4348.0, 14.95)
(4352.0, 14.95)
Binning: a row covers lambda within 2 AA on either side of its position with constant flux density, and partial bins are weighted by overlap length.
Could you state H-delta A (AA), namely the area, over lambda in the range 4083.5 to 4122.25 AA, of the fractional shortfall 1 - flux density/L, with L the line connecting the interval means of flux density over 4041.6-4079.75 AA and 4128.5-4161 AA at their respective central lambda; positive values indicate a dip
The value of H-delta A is -1.5 AA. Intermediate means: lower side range 11.9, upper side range 11.7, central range 12.3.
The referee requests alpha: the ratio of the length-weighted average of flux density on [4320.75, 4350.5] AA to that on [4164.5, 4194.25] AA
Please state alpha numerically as 1.17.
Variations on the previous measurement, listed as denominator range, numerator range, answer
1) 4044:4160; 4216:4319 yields 1.04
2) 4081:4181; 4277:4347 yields 1.04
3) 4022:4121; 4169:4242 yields 1.01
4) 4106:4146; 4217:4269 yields 1.08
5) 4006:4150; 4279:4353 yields 1.03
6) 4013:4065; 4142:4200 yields 0.94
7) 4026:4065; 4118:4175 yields 0.97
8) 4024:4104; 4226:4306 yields 1.03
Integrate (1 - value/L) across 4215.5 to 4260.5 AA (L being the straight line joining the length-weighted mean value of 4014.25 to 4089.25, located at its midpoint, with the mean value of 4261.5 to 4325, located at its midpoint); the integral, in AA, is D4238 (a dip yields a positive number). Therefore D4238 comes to -2.73 AA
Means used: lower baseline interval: 12.5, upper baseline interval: 12.2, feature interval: 13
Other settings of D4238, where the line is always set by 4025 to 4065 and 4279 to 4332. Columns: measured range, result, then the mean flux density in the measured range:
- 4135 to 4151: 0.6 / 11.8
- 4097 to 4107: 0.8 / 11.2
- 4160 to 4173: 0.3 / 11.9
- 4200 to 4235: -1.2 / 12.6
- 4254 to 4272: -1.8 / 13.4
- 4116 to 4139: 0.2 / 12.1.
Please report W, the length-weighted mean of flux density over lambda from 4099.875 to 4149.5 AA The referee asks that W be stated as 12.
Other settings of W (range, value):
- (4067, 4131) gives 12.2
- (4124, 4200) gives 11.9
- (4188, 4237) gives 12.6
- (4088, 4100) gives 12.3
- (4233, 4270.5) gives 13.5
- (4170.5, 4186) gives 11.7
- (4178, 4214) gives 12.5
